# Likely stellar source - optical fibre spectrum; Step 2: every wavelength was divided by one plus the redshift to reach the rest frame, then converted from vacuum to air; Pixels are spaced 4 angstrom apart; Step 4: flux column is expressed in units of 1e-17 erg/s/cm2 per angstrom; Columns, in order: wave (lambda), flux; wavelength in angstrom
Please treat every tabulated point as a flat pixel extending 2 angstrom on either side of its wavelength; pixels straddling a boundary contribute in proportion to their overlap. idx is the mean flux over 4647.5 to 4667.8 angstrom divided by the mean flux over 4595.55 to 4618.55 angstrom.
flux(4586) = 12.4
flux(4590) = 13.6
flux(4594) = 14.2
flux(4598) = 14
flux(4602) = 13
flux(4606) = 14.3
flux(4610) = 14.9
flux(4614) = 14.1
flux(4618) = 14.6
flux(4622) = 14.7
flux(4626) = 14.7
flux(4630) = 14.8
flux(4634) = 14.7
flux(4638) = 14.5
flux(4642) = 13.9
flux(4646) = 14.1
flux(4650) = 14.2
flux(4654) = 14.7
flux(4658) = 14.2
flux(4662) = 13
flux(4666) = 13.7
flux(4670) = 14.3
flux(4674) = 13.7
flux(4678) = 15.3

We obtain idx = 0.99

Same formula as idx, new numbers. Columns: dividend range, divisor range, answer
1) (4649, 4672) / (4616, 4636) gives 0.95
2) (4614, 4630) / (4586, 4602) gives 1.07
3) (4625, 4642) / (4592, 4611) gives 1.04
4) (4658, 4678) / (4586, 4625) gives 0.99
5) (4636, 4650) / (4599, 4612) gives 1.01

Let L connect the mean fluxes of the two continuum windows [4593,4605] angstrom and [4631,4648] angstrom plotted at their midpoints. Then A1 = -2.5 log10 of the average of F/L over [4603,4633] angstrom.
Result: -0.04 mag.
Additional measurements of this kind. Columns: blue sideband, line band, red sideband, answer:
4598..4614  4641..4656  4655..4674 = -0.03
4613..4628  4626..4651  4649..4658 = 0.01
